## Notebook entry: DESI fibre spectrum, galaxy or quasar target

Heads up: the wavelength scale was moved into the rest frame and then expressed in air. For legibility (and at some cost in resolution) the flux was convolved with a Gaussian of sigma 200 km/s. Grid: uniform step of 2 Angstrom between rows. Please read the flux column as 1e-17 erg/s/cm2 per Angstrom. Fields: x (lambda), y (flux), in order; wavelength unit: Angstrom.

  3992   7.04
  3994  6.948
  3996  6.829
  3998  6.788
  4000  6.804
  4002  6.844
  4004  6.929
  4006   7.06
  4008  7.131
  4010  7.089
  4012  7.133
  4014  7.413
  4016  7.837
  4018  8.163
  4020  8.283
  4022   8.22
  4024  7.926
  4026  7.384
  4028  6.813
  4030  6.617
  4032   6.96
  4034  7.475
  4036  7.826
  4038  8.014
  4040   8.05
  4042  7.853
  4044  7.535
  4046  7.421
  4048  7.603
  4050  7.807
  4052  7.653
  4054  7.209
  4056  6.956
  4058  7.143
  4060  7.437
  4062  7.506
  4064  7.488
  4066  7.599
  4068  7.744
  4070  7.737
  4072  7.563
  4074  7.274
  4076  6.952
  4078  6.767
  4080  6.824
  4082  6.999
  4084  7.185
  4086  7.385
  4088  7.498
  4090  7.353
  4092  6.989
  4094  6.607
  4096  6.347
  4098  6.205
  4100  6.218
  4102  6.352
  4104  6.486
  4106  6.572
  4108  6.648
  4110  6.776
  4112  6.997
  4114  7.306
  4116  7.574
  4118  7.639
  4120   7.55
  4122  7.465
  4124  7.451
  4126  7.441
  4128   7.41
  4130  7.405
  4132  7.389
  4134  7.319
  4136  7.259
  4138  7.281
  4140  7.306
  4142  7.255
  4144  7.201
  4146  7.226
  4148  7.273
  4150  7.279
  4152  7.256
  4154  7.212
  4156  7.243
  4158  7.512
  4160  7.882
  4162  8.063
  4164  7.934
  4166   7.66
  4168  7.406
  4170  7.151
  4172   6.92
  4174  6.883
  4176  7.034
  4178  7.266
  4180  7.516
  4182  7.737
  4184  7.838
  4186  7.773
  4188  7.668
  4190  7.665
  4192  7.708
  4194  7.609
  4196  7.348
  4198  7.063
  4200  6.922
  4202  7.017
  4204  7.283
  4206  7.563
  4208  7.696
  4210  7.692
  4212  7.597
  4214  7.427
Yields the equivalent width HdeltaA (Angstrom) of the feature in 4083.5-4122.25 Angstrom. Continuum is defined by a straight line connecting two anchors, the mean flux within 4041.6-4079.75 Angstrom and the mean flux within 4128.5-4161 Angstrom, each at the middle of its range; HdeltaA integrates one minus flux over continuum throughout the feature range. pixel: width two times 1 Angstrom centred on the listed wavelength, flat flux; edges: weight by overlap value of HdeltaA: 2.3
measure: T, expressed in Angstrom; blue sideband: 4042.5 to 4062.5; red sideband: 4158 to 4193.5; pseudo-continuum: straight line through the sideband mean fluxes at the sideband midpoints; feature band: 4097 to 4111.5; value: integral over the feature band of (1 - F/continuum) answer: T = 1.93 Angstrom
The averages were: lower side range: 7.44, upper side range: 7.54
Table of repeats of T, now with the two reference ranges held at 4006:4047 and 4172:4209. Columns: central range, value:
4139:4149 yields 0.3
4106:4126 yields 0.6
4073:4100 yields 2.1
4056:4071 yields 0.1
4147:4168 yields -0.3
